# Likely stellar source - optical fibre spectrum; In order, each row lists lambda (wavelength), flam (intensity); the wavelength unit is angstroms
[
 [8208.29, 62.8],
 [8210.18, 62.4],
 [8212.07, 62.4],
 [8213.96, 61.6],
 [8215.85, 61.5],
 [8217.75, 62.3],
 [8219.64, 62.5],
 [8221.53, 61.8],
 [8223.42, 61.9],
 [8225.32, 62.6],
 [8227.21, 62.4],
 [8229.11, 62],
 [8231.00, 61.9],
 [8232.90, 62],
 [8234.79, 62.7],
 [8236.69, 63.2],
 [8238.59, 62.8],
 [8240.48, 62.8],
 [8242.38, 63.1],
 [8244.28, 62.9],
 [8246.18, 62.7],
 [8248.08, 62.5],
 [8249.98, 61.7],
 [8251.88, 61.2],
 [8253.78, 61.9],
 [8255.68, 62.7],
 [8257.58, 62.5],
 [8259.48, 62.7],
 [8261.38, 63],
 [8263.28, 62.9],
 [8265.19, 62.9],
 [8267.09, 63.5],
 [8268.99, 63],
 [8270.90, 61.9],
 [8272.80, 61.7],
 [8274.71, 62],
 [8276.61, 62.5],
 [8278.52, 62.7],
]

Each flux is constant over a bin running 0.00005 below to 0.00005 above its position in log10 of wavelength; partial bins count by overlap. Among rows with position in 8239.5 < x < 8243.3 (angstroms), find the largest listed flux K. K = 63.1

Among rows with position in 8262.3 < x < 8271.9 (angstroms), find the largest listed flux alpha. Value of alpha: 63.5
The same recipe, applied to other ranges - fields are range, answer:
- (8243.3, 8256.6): 62.9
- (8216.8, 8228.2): 62.6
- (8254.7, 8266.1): 63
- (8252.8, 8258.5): 62.7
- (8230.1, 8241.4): 63.2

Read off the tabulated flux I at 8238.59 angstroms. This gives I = 62.8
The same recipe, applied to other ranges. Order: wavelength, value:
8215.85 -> 61.5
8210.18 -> 62.4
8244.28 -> 62.9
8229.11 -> 62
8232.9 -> 62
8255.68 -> 62.7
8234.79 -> 62.7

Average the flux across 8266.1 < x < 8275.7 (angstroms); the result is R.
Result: 62.5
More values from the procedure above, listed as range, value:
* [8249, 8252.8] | 61.4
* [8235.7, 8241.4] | 62.9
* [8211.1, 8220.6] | 62.1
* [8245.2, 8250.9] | 62.3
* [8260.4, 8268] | 63.1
